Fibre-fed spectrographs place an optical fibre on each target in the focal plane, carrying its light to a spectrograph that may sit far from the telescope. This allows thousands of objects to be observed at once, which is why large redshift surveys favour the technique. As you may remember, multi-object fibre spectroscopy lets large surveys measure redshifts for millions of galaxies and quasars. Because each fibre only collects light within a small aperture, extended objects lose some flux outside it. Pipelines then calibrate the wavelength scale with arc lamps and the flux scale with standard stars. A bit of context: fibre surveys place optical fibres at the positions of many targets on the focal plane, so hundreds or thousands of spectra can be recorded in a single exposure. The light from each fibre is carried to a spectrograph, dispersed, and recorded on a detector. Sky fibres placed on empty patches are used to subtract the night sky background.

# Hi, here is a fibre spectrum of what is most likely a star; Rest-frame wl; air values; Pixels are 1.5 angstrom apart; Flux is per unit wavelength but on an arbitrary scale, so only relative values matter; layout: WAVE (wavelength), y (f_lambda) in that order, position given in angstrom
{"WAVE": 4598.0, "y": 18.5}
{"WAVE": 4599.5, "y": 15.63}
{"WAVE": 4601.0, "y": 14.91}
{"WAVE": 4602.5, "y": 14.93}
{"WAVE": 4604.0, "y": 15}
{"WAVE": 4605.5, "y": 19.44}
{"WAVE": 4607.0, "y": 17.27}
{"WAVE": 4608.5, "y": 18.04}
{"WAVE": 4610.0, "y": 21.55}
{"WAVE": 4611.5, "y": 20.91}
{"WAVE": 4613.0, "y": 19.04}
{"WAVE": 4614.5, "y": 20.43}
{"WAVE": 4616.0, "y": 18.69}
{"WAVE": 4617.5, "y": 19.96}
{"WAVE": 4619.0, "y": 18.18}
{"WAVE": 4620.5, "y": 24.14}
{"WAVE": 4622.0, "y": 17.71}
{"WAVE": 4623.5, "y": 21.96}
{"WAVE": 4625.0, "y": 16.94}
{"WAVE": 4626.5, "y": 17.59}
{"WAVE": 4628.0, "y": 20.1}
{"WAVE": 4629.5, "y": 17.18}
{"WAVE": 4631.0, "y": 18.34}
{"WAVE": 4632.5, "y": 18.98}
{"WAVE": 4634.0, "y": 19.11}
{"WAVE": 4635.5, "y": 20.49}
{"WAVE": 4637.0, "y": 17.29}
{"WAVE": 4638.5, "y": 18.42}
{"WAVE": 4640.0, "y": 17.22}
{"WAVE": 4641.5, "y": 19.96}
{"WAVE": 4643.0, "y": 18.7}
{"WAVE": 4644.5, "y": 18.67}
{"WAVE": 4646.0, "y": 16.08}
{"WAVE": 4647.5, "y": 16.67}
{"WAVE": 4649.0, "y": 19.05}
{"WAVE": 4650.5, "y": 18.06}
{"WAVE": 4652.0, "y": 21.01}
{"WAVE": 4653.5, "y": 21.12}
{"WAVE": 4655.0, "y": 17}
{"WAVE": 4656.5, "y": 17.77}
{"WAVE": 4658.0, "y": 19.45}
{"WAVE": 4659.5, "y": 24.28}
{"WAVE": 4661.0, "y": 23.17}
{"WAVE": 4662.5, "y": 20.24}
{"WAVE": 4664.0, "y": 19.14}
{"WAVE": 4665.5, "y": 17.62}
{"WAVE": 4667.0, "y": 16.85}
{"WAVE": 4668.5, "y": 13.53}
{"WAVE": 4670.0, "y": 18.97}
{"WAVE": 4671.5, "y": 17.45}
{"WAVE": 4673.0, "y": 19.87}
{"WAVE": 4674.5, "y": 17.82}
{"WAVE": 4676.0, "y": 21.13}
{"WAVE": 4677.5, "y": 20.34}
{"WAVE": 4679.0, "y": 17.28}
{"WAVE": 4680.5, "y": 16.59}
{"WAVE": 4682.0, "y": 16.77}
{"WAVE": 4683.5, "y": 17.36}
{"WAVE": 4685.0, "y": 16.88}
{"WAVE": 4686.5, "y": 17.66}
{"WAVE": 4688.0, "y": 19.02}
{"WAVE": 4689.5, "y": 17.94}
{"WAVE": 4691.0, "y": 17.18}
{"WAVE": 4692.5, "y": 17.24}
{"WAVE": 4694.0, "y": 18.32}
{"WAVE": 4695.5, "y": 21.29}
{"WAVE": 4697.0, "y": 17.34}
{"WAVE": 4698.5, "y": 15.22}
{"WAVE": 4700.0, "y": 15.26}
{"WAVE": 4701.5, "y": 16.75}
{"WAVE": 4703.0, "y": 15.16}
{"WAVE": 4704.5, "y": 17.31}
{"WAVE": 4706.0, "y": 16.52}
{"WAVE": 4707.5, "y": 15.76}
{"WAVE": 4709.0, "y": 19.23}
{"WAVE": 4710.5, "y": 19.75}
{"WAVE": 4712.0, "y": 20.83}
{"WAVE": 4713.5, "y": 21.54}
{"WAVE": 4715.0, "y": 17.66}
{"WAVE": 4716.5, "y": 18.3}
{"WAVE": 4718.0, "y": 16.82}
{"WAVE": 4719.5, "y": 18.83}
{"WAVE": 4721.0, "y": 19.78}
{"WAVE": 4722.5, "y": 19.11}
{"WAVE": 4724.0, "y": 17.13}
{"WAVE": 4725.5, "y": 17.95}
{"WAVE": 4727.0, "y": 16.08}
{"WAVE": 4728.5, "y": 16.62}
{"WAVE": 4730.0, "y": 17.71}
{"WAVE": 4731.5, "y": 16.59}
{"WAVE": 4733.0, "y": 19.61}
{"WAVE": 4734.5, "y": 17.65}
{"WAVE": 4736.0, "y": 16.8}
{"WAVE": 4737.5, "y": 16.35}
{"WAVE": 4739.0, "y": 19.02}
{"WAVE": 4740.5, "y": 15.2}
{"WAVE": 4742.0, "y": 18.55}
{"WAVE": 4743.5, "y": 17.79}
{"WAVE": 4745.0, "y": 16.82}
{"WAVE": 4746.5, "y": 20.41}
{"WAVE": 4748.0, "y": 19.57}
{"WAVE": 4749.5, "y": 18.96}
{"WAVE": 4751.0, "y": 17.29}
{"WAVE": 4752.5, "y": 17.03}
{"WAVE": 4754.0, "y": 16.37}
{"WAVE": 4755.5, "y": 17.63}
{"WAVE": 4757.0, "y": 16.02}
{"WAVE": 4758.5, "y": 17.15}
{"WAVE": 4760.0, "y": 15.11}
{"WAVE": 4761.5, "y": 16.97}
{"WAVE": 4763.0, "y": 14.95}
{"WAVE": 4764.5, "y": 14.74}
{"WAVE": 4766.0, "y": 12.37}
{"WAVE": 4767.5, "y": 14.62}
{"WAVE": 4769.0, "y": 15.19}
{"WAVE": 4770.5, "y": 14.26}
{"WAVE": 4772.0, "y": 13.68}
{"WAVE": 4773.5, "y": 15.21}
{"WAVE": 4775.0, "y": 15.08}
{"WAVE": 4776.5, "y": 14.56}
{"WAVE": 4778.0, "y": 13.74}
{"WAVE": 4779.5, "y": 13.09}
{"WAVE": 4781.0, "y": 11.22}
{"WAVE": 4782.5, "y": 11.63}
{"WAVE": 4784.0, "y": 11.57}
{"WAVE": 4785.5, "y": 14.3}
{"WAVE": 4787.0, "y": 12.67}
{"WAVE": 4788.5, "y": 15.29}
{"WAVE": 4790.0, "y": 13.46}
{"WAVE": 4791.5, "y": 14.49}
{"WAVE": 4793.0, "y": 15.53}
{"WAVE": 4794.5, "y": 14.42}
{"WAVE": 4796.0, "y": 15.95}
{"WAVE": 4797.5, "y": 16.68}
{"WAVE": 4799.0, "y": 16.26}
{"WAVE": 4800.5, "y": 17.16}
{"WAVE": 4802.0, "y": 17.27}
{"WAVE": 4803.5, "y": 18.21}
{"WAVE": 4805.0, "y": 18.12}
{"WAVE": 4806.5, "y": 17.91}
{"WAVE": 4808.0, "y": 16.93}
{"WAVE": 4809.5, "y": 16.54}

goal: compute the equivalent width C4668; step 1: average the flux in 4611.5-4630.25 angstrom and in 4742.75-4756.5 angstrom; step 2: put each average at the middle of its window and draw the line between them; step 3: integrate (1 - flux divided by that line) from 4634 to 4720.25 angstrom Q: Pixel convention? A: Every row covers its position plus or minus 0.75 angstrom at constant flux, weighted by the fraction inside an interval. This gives 2.1 angstrom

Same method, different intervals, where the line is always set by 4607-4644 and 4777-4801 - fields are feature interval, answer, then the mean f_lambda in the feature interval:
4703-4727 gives -2.7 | 18.3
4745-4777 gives -2.2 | 16.1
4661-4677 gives -0.6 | 18.5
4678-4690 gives -0.1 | 17.5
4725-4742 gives -1.5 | 17.3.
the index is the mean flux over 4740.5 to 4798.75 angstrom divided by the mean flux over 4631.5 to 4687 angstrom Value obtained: 0.83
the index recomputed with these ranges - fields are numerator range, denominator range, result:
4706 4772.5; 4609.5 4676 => 0.91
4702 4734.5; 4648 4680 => 0.94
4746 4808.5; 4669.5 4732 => 0.87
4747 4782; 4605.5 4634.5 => 0.80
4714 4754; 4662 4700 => 1.00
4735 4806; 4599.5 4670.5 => 0.84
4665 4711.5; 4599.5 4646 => 0.95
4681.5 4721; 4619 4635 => 0.93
